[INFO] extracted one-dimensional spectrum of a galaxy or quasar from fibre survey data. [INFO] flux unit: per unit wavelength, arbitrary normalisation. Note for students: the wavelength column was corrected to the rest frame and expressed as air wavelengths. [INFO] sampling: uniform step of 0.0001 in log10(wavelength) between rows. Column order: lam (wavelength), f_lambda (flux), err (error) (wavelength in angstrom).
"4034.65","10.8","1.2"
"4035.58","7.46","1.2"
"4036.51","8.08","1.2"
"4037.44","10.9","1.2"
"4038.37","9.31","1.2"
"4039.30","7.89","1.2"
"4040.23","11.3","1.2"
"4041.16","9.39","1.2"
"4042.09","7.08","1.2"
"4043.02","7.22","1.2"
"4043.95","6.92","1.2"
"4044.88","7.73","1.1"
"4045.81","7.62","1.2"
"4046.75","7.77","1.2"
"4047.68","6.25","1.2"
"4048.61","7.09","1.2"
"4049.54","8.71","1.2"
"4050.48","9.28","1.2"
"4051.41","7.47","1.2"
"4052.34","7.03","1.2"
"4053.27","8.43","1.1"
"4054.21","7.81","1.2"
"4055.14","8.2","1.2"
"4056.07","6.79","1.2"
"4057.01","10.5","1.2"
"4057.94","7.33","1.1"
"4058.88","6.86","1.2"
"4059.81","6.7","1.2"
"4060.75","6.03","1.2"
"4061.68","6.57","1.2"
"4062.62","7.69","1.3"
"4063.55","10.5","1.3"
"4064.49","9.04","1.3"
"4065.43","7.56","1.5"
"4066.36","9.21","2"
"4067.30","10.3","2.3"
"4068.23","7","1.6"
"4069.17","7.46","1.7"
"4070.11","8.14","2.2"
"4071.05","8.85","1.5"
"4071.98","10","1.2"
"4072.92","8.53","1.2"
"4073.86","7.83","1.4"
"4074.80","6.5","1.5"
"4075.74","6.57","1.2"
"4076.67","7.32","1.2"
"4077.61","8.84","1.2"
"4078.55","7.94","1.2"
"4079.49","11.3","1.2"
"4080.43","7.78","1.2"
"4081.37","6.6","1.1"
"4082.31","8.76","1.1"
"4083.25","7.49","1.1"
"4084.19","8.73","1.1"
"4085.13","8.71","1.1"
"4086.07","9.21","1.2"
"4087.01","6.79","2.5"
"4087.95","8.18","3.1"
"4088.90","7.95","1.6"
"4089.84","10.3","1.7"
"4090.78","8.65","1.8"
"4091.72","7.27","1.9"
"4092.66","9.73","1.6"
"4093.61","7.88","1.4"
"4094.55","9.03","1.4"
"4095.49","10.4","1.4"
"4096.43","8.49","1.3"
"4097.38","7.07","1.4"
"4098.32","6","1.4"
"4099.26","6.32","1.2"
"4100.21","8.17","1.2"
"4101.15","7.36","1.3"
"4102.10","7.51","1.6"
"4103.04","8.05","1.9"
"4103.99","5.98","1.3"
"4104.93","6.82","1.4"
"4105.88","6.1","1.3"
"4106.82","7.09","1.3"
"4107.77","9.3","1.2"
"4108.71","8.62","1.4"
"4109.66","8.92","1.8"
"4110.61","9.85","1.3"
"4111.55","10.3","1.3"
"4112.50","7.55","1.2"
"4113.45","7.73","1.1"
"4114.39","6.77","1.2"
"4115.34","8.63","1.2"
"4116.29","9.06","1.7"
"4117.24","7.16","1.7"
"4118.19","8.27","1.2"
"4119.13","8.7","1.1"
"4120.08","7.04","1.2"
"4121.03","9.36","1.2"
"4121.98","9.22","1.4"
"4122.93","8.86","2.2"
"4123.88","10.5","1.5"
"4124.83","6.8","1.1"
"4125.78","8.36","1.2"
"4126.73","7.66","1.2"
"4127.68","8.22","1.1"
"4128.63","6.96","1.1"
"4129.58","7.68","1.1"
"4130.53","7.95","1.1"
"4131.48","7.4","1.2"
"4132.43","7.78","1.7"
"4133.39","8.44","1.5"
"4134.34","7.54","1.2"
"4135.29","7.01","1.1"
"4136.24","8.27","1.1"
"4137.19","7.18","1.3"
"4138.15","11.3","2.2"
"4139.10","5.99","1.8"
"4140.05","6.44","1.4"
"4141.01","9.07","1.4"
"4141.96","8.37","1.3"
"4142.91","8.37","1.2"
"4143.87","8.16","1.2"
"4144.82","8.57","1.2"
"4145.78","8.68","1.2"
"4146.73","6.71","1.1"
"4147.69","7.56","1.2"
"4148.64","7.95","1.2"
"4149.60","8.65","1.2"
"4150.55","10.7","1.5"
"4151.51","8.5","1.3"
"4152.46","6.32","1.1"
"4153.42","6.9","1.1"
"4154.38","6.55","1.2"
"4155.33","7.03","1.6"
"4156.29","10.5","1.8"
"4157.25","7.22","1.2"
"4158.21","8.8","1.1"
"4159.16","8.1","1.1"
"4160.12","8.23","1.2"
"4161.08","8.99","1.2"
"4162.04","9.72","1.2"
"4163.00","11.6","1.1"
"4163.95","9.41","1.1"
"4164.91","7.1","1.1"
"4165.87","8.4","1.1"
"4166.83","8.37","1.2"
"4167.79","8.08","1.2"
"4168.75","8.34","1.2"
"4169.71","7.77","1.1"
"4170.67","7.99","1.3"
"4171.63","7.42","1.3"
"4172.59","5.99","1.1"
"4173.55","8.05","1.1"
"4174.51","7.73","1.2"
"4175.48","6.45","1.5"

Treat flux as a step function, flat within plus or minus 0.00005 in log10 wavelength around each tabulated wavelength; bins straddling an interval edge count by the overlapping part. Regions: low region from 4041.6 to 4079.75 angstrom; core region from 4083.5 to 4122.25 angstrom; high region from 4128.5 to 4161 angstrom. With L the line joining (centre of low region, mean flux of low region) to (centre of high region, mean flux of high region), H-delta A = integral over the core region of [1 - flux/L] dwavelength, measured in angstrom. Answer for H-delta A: -0.9 angstrom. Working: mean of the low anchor 7.93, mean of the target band 8.14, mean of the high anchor 7.99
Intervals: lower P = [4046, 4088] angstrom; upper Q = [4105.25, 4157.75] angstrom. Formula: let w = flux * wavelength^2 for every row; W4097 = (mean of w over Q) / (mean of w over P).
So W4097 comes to 1.04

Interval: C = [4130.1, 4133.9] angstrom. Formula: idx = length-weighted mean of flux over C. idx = 7.88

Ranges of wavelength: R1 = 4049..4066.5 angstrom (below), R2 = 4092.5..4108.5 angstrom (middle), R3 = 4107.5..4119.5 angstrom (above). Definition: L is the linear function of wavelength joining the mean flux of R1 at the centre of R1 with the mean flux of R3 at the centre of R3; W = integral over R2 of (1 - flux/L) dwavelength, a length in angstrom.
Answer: 1.3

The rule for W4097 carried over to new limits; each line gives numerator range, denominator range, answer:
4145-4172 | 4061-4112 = 1.05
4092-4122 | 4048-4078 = 1.03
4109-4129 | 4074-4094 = 1.04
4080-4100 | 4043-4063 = 1.10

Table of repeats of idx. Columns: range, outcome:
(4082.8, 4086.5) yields 8.54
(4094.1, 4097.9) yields 8.72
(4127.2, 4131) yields 7.71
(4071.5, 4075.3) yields 8.2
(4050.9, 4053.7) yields 7.68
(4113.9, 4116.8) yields 8.14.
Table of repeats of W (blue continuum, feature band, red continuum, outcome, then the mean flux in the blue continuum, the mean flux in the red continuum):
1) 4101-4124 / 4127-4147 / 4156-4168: 1.32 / 8.17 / 8.8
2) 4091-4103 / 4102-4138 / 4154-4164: 0.85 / 7.96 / 8.74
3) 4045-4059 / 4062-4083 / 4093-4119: -1.20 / 7.83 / 7.96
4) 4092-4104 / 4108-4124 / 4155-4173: -1.10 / 7.91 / 8.39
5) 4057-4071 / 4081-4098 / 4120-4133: -0.69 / 8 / 8.16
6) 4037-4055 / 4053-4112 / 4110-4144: 0.39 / 8.17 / 8.17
